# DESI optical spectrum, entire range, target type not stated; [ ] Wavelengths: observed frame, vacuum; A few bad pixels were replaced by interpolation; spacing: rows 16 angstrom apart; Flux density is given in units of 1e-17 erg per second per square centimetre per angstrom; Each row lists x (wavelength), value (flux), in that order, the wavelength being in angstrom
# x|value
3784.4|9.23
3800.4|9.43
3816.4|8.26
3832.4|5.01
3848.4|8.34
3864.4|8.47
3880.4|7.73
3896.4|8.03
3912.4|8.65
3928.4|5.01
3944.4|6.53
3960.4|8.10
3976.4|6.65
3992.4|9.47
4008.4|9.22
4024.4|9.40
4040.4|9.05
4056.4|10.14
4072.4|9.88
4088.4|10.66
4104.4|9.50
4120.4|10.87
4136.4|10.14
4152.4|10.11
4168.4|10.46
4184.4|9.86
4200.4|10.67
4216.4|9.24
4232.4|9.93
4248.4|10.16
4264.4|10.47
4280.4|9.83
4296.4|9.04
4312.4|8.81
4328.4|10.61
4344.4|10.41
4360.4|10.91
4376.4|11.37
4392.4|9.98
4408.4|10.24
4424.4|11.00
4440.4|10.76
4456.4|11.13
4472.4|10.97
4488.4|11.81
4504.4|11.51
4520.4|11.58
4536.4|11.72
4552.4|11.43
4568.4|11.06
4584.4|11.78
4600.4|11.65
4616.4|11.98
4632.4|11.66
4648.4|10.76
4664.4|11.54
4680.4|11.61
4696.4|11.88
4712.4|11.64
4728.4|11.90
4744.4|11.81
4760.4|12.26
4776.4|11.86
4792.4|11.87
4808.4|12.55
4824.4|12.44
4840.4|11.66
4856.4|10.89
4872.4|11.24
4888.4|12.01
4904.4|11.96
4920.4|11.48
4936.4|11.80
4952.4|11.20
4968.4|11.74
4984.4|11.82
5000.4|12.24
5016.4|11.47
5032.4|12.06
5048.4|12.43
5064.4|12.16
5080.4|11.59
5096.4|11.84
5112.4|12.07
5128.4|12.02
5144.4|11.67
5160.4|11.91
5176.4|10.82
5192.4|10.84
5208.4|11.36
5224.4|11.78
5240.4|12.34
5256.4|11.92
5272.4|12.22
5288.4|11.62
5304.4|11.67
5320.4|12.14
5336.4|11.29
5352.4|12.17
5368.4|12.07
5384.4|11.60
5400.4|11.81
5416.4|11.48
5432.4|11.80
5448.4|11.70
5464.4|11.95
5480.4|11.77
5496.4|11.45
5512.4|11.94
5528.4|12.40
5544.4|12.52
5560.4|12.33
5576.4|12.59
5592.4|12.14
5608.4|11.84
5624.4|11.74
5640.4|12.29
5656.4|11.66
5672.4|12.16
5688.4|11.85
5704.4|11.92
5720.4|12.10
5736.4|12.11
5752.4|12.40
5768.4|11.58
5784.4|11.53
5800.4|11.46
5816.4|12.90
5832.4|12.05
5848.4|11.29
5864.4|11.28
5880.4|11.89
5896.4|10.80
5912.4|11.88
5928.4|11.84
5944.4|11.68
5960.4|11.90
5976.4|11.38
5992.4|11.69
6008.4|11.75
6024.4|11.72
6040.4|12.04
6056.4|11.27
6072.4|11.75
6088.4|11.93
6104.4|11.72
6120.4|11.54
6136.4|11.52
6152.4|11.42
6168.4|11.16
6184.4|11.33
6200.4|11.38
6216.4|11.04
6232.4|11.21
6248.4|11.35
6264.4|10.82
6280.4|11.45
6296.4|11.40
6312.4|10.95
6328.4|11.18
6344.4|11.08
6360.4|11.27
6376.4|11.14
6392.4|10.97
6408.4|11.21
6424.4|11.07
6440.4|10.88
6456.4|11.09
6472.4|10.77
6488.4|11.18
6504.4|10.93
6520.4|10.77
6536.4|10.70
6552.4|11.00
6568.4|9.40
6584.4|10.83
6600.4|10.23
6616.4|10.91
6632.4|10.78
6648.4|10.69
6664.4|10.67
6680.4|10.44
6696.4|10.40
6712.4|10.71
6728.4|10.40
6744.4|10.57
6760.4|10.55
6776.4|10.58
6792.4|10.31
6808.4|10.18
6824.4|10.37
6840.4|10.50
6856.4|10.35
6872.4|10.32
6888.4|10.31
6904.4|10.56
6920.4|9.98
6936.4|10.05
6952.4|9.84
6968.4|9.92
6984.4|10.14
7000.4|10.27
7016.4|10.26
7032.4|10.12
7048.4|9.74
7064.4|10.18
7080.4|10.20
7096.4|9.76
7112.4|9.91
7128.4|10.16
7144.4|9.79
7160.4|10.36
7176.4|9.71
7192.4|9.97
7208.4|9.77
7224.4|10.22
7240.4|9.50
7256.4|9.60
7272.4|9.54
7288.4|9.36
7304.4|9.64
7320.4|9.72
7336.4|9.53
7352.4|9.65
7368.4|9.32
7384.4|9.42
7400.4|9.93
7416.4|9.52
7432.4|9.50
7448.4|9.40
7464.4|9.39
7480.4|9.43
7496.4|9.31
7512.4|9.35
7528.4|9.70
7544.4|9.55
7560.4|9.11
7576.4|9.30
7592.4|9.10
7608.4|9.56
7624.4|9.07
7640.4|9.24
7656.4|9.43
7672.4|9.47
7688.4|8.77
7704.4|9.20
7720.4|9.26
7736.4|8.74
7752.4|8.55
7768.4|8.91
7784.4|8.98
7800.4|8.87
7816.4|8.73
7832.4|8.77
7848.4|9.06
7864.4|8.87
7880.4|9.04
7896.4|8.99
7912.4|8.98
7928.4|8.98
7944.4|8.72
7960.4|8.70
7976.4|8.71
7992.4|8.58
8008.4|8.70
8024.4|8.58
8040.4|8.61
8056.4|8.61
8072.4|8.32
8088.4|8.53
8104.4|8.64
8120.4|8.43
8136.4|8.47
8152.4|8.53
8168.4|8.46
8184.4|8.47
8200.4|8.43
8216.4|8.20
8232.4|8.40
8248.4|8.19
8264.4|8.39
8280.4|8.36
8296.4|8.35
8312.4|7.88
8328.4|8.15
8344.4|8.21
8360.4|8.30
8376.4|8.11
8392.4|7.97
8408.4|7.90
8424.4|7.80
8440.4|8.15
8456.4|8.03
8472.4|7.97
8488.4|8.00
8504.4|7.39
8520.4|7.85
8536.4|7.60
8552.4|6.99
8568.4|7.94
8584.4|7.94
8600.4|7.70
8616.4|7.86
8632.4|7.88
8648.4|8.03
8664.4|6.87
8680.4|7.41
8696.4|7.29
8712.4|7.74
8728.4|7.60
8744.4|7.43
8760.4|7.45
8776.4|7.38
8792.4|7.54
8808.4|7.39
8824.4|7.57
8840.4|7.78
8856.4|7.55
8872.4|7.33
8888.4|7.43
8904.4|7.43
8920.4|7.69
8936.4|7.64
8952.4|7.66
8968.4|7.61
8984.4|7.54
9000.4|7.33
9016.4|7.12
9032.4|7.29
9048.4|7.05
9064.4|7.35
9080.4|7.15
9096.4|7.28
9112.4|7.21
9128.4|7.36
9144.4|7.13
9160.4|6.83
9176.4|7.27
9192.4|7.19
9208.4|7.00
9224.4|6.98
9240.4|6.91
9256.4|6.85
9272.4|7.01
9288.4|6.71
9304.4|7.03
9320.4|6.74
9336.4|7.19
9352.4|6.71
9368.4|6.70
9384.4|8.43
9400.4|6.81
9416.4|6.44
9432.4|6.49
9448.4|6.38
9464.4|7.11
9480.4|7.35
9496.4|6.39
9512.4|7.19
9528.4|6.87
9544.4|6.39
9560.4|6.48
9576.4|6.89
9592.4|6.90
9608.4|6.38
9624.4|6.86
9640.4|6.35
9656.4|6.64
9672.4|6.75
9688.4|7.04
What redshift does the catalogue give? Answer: 0.000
